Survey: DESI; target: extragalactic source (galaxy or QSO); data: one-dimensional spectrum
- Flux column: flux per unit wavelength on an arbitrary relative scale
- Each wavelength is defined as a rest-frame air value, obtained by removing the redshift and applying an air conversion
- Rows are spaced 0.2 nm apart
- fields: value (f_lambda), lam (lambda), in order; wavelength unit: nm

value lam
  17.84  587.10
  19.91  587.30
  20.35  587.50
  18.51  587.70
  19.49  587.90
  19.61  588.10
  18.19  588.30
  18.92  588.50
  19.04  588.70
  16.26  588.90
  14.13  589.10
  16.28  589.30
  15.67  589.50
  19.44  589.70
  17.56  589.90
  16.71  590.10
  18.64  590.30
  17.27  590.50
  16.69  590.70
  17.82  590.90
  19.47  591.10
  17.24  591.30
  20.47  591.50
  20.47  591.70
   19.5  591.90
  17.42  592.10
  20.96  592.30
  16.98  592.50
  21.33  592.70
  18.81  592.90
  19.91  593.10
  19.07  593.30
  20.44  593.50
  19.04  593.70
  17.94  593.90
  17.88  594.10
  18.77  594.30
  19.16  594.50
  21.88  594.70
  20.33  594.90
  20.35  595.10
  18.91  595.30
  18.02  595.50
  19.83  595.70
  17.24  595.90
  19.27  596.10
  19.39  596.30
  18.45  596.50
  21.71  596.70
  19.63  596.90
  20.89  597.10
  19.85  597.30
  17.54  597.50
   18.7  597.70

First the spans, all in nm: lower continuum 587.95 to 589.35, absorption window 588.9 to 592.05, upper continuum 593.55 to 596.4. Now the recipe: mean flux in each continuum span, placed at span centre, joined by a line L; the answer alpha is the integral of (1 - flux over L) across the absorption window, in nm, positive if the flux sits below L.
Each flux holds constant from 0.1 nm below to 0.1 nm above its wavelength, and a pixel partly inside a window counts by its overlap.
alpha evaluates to 0.05 nm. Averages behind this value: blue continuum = 17.6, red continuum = 19.2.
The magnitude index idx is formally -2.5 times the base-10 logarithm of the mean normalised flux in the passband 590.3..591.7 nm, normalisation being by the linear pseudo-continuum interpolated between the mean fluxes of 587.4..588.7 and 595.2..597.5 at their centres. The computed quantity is 0.049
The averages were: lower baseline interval 19.2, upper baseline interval 19.3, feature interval 18.4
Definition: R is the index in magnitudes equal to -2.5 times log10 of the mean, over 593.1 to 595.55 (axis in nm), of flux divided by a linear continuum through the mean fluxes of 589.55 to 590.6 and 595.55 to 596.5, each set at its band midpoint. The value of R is -0.047 mag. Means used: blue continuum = 17.8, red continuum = 18.8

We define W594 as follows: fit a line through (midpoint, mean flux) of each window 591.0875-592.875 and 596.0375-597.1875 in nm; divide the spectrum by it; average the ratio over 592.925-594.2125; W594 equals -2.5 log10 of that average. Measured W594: 0.03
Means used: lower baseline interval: 19.3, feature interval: 19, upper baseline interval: 19.9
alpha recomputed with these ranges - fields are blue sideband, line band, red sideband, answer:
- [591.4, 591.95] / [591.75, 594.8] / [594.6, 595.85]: 0.11 nm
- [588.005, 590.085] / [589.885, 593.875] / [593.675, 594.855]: -0.09 nm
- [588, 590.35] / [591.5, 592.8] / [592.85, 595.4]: -0.06 nm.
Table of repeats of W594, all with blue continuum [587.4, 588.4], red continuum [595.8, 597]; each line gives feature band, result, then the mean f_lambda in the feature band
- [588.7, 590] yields 0.15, 16.7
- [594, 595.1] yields -0.02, 19.7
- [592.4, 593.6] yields -0.01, 19.4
